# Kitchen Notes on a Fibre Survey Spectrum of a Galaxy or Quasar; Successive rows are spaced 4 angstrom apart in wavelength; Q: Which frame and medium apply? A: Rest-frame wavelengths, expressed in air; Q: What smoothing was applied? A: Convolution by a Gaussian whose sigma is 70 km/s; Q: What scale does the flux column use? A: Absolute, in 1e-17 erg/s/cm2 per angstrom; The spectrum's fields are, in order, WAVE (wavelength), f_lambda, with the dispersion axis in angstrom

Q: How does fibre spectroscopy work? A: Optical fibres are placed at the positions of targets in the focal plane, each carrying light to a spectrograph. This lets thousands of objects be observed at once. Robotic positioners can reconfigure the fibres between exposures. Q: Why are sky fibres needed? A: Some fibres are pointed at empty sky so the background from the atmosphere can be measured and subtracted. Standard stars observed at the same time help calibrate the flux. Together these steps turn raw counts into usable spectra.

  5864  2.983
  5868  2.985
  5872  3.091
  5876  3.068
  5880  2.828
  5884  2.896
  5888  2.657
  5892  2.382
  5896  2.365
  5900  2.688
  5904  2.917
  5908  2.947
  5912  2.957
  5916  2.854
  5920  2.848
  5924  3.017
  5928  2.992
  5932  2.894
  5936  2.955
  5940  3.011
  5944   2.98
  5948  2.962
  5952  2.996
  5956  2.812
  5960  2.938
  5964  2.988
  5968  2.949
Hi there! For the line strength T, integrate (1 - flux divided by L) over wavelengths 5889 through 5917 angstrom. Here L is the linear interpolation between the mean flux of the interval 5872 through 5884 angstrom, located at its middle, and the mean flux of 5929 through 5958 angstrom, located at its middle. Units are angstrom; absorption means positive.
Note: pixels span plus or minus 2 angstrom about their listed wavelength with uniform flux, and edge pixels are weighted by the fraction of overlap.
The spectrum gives 2.2 angstrom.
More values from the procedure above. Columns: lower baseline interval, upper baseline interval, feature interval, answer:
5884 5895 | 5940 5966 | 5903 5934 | -2.07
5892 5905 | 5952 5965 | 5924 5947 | -1.45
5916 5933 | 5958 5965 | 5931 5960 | 0.01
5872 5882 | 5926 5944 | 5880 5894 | 1.43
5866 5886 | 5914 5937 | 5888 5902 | 2.14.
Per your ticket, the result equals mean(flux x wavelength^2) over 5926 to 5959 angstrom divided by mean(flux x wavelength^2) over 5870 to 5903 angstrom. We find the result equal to 1.1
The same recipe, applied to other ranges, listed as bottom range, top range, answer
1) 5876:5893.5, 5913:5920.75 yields 1.06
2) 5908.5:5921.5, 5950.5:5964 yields 1.02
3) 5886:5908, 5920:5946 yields 1.14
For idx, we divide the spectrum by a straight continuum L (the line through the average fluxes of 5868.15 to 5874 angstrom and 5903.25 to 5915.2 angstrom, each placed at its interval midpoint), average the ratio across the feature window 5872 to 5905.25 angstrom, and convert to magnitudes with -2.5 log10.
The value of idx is 0.10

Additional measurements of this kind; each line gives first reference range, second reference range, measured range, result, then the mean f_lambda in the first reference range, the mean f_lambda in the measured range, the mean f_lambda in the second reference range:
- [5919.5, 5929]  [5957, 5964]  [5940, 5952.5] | -0.01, 2.96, 2.98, 2.93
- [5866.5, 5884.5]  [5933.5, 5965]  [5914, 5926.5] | 0.02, 2.98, 2.91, 2.95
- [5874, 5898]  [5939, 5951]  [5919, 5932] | -0.02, 2.7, 2.95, 2.98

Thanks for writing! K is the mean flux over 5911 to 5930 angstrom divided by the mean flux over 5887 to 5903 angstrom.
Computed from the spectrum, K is 1.15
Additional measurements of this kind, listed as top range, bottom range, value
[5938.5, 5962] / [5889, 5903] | 1.17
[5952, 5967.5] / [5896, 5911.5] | 1.05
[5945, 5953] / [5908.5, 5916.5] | 1.02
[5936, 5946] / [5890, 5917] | 1.10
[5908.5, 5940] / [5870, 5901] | 1.07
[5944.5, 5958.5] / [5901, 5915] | 1.00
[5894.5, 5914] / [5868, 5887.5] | 0.94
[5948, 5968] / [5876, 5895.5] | 1.09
